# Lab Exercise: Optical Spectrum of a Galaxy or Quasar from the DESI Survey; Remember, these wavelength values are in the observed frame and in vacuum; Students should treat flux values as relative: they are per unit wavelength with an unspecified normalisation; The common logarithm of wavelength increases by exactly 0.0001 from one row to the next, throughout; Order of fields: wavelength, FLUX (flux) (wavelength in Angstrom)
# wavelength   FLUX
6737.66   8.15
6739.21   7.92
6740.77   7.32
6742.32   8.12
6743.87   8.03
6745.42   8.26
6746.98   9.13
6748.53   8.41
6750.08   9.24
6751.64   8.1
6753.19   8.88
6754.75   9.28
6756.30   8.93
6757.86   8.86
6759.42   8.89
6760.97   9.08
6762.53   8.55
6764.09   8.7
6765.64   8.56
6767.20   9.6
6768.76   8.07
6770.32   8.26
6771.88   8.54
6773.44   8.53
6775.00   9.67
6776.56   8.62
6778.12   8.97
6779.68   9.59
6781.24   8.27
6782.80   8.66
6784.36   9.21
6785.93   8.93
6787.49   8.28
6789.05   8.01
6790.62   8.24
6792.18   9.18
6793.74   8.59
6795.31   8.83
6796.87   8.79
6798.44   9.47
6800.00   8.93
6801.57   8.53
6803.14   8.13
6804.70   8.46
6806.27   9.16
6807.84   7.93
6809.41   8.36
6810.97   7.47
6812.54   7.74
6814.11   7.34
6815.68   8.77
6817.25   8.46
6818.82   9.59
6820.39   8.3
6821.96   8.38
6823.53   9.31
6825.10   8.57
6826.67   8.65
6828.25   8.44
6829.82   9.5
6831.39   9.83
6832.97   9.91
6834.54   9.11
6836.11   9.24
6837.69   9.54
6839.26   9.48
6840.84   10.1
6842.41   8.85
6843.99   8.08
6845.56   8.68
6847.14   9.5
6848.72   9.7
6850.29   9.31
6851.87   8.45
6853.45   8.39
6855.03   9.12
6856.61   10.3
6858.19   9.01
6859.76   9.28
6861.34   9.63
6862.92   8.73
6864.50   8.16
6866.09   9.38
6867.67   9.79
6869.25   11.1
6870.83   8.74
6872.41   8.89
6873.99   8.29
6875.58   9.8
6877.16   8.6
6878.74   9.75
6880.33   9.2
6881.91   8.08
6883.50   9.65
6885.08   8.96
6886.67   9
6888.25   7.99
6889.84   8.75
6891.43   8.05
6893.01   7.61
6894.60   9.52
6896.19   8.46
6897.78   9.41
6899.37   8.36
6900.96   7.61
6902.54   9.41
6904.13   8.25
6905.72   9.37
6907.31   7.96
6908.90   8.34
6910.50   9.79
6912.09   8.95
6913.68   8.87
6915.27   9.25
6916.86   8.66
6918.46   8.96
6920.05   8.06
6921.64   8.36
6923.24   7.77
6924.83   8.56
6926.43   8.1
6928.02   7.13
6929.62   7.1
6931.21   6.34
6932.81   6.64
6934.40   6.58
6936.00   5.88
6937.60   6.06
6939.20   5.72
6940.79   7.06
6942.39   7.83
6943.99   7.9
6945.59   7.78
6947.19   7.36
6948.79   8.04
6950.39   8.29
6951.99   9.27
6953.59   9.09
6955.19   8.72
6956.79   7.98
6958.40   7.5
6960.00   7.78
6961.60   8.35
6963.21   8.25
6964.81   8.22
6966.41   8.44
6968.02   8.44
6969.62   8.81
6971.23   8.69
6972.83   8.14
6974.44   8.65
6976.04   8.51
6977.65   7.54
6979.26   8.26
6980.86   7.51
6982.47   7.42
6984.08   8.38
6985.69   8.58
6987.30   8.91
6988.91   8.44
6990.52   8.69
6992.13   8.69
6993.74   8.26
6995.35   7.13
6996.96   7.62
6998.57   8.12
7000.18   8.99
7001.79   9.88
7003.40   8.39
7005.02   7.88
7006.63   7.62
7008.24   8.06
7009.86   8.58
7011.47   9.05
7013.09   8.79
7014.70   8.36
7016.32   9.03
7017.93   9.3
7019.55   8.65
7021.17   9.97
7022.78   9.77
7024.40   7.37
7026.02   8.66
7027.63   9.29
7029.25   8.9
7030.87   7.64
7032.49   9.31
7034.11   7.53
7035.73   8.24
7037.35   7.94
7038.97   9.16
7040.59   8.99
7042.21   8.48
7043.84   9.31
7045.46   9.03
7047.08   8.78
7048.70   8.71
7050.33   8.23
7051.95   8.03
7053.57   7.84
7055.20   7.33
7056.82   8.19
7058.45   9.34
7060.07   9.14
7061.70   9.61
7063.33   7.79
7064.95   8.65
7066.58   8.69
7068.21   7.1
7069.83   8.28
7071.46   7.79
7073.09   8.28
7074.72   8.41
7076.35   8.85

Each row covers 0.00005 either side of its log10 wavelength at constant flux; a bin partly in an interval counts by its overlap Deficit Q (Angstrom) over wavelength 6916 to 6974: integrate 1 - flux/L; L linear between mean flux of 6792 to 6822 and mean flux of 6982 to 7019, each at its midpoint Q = 4.3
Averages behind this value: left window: 8.51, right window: 8.45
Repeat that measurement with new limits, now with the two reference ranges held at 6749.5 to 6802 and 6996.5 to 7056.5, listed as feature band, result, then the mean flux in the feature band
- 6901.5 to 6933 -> 1.25 Angstrom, 8.32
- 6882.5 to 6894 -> 0.14 Angstrom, 8.58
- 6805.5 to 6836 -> 0.21 Angstrom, 8.69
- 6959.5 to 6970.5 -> 0.35 Angstrom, 8.34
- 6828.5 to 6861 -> -1.98 Angstrom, 9.26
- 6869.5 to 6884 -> -0.61 Angstrom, 9.07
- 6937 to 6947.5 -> 1.86 Angstrom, 7.11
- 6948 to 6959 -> 0.26 Angstrom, 8.43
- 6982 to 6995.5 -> 0.38 Angstrom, 8.35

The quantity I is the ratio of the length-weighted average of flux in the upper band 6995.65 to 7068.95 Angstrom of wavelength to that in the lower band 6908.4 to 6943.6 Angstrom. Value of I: 1.11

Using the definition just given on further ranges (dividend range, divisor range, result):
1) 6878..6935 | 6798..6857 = 0.95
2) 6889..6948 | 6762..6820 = 0.93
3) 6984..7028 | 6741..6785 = 0.98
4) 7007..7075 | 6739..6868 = 0.97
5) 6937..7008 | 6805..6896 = 0.91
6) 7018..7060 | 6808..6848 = 0.97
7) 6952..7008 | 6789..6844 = 0.95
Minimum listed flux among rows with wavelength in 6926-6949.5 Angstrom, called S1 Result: 5.72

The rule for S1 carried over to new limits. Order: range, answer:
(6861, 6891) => 7.99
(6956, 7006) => 7.13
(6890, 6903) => 7.61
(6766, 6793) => 8.01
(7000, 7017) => 7.62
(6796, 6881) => 7.34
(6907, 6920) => 7.96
